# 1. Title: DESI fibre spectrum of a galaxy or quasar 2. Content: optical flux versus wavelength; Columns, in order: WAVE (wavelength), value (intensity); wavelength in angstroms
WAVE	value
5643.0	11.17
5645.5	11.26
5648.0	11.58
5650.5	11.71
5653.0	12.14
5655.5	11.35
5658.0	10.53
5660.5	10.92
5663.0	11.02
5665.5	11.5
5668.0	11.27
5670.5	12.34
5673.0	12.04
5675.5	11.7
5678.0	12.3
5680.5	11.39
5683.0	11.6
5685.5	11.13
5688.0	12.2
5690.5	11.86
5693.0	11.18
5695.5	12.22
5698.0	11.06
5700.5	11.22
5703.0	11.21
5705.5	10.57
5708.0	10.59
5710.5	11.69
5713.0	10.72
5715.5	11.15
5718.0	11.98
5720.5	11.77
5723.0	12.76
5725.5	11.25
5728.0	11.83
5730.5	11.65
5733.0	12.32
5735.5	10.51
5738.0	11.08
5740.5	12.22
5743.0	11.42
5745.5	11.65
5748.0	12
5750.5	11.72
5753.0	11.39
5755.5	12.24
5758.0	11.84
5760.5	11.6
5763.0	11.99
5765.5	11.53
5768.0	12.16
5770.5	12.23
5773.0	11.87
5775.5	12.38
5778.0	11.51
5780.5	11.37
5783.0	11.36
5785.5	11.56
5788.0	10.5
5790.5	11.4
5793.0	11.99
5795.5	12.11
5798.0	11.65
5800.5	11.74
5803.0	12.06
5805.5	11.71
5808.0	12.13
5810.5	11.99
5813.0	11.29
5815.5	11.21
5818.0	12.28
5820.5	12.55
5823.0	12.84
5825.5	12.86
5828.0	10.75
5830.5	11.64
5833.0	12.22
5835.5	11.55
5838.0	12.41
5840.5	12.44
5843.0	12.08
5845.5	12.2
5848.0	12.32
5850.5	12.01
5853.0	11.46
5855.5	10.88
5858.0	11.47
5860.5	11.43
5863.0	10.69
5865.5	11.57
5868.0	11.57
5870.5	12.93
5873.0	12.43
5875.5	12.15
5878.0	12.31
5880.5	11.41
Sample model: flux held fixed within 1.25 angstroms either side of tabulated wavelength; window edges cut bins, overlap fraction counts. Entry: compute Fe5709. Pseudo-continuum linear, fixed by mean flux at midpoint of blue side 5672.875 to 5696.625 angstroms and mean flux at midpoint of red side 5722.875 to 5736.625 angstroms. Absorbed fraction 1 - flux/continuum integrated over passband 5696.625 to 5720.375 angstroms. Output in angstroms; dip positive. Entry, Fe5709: 1.1 angstroms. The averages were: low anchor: 11.7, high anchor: 11.6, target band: 11.2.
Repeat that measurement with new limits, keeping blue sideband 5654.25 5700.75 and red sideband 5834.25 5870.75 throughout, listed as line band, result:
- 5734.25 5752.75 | 0.2 angstroms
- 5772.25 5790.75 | 0.3 angstroms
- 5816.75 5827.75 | -0.7 angstroms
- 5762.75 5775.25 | -0.4 angstroms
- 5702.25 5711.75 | 0.5 angstroms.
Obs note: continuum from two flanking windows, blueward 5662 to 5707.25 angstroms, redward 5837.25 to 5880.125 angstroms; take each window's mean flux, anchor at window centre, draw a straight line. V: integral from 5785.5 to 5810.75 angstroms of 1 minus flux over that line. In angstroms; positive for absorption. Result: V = 0.1 angstroms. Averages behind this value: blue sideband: 11.5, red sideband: 11.9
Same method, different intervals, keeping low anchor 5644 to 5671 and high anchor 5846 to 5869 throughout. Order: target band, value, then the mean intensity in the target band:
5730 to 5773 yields -1.1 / 11.7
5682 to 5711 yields 0.1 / 11.4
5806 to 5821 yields -0.5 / 11.9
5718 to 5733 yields -0.6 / 11.9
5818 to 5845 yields -1.5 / 12.1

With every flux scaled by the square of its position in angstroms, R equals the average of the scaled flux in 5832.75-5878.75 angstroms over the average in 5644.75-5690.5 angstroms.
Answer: 1.1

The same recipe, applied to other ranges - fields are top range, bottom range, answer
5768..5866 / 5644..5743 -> 1.07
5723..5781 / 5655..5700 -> 1.05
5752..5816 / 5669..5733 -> 1.04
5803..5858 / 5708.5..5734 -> 1.06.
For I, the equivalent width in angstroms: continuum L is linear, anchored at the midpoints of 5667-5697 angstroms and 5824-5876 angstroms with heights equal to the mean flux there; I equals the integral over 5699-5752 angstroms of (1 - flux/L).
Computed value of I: 1.4 angstroms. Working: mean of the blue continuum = 11.8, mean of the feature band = 11.5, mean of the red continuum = 11.9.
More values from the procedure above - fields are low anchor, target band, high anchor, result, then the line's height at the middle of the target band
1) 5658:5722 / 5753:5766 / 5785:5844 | -0.1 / 11.7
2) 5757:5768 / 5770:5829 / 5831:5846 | 0.7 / 11.9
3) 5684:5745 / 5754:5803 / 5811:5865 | -0.3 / 11.7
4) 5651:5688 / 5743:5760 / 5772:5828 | -0.1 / 11.7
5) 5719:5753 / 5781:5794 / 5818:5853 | 0.6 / 11.9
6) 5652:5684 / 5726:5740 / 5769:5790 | 0.1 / 11.6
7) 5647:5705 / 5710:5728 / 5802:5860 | 0.0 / 11.6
